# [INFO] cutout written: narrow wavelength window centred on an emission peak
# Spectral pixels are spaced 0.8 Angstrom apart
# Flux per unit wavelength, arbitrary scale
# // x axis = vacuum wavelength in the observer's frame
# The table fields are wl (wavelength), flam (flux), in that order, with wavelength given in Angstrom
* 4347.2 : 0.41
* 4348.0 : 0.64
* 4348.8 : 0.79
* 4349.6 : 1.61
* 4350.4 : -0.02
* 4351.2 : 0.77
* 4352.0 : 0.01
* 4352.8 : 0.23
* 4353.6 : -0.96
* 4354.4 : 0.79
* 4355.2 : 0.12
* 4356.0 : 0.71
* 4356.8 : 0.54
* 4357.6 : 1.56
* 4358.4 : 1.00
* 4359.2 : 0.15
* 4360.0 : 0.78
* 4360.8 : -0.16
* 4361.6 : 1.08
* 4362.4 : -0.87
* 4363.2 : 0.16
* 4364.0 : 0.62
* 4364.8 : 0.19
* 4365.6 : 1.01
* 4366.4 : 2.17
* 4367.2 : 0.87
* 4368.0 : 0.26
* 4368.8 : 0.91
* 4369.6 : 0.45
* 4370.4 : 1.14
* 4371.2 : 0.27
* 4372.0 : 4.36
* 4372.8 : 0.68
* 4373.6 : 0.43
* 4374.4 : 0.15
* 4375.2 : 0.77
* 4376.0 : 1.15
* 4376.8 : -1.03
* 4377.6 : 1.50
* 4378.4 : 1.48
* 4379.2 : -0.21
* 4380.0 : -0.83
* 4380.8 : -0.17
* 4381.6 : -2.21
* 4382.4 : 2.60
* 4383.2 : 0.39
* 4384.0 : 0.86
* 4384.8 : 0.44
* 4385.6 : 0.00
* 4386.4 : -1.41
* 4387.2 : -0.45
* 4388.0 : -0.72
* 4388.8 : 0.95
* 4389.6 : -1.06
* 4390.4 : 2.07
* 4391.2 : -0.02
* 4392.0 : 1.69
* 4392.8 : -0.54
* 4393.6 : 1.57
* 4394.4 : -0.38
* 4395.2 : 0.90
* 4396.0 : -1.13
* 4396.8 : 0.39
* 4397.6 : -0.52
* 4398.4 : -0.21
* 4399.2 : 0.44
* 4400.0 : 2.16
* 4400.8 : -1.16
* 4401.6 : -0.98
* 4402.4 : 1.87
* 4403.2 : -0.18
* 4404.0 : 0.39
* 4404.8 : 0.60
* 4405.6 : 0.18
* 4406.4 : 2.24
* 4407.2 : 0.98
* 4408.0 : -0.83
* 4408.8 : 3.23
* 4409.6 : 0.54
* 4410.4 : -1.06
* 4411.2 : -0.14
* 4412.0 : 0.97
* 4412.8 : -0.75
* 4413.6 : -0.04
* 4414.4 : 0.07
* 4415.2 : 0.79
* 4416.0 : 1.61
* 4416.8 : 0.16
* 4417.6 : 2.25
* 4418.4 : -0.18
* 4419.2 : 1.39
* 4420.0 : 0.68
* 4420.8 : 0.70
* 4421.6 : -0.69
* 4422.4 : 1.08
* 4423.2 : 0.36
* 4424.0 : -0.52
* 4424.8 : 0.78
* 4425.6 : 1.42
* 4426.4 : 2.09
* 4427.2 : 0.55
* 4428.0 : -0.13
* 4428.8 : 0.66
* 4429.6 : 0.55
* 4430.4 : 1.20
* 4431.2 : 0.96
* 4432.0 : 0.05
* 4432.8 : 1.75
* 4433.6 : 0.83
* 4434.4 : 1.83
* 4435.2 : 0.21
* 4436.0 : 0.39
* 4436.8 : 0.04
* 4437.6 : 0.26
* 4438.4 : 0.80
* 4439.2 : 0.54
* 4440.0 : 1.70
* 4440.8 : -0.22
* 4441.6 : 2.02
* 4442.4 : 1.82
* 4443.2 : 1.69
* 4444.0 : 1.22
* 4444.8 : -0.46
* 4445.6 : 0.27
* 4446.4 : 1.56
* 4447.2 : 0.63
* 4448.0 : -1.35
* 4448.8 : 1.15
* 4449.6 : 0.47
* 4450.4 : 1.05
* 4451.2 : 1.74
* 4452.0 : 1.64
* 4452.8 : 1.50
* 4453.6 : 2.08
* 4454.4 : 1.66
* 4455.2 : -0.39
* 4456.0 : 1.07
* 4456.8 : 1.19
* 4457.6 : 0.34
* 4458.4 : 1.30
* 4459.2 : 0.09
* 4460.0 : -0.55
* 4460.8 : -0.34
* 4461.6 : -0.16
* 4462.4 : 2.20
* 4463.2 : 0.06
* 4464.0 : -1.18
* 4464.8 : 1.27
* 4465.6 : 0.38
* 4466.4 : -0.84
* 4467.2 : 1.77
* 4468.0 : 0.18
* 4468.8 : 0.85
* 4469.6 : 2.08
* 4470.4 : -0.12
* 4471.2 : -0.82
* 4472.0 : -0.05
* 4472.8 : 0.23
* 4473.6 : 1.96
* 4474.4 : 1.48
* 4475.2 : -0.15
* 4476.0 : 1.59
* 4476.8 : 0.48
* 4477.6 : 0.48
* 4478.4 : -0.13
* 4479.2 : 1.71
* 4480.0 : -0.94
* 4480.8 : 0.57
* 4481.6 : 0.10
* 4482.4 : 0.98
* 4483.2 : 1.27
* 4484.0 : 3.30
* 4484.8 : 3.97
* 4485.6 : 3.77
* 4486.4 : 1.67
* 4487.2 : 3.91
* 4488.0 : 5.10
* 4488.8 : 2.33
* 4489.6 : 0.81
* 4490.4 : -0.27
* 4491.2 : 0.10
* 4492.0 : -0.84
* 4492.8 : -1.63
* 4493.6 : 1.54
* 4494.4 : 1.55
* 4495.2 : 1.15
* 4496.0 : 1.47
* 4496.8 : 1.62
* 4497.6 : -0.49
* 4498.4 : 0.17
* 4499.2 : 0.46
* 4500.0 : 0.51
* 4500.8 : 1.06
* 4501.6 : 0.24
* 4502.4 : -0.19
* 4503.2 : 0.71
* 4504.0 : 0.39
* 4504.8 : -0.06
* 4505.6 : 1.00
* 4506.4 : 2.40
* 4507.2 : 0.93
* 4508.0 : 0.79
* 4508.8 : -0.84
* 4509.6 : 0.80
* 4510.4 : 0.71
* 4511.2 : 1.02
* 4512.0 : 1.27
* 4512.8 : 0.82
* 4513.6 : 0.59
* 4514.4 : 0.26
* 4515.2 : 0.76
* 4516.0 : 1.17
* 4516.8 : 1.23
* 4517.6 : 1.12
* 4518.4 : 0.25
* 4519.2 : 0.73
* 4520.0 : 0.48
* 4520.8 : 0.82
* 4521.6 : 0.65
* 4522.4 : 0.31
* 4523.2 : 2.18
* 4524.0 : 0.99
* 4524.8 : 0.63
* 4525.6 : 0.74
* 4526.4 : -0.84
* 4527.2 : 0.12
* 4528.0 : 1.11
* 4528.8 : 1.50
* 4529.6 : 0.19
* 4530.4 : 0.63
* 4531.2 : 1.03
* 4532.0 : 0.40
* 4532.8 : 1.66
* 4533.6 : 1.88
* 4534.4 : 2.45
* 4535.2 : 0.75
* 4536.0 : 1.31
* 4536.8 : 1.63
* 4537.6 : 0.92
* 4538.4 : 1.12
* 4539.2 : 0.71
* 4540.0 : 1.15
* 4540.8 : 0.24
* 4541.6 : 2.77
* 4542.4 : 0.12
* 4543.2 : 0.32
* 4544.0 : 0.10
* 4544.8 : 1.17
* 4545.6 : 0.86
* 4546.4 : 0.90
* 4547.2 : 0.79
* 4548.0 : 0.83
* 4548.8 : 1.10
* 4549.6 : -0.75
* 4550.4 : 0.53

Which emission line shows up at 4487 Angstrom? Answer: [O II]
